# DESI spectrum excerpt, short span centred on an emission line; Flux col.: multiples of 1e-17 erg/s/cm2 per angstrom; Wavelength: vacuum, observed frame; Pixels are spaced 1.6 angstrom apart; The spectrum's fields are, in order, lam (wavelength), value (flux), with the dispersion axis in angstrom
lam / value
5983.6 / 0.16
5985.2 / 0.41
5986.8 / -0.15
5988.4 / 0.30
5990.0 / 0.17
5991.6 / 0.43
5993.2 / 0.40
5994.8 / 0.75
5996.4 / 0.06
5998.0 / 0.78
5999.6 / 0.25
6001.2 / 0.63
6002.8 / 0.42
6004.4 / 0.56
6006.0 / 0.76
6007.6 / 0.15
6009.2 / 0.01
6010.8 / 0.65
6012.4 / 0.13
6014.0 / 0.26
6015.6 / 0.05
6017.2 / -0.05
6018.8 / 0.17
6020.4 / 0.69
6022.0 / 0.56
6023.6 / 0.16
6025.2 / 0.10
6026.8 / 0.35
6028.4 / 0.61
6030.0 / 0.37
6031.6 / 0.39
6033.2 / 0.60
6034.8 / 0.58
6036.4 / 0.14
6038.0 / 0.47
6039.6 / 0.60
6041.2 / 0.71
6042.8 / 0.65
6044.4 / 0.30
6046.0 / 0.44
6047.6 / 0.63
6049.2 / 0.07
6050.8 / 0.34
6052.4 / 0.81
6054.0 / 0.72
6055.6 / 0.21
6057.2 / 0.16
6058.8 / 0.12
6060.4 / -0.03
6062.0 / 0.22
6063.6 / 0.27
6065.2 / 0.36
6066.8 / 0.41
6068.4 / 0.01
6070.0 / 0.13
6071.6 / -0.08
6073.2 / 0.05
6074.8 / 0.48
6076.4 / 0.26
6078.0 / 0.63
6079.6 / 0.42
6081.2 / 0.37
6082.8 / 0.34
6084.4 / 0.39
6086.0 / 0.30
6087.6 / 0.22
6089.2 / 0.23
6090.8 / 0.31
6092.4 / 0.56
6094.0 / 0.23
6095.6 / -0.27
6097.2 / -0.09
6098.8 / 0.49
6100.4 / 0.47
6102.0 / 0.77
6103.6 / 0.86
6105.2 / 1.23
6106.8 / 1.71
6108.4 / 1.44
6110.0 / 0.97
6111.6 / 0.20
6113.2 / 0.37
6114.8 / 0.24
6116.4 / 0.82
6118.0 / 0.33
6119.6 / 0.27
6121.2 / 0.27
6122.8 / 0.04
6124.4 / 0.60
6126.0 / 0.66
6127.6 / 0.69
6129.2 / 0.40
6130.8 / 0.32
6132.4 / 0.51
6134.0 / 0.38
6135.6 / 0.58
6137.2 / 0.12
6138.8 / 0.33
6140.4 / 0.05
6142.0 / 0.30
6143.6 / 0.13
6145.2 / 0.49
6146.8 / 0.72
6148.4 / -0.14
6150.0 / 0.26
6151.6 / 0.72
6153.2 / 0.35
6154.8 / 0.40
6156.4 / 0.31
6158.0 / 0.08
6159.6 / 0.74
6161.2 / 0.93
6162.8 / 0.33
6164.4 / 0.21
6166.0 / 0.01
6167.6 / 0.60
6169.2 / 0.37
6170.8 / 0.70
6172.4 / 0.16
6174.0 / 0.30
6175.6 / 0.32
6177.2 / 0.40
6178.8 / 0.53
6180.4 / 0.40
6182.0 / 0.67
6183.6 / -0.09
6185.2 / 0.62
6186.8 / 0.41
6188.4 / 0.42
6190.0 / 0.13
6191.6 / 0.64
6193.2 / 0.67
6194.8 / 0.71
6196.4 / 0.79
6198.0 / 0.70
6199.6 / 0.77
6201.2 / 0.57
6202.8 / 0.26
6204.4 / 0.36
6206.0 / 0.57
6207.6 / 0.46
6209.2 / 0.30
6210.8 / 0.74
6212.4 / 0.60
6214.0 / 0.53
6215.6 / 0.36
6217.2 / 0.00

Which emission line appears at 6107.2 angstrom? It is [O II] 3727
